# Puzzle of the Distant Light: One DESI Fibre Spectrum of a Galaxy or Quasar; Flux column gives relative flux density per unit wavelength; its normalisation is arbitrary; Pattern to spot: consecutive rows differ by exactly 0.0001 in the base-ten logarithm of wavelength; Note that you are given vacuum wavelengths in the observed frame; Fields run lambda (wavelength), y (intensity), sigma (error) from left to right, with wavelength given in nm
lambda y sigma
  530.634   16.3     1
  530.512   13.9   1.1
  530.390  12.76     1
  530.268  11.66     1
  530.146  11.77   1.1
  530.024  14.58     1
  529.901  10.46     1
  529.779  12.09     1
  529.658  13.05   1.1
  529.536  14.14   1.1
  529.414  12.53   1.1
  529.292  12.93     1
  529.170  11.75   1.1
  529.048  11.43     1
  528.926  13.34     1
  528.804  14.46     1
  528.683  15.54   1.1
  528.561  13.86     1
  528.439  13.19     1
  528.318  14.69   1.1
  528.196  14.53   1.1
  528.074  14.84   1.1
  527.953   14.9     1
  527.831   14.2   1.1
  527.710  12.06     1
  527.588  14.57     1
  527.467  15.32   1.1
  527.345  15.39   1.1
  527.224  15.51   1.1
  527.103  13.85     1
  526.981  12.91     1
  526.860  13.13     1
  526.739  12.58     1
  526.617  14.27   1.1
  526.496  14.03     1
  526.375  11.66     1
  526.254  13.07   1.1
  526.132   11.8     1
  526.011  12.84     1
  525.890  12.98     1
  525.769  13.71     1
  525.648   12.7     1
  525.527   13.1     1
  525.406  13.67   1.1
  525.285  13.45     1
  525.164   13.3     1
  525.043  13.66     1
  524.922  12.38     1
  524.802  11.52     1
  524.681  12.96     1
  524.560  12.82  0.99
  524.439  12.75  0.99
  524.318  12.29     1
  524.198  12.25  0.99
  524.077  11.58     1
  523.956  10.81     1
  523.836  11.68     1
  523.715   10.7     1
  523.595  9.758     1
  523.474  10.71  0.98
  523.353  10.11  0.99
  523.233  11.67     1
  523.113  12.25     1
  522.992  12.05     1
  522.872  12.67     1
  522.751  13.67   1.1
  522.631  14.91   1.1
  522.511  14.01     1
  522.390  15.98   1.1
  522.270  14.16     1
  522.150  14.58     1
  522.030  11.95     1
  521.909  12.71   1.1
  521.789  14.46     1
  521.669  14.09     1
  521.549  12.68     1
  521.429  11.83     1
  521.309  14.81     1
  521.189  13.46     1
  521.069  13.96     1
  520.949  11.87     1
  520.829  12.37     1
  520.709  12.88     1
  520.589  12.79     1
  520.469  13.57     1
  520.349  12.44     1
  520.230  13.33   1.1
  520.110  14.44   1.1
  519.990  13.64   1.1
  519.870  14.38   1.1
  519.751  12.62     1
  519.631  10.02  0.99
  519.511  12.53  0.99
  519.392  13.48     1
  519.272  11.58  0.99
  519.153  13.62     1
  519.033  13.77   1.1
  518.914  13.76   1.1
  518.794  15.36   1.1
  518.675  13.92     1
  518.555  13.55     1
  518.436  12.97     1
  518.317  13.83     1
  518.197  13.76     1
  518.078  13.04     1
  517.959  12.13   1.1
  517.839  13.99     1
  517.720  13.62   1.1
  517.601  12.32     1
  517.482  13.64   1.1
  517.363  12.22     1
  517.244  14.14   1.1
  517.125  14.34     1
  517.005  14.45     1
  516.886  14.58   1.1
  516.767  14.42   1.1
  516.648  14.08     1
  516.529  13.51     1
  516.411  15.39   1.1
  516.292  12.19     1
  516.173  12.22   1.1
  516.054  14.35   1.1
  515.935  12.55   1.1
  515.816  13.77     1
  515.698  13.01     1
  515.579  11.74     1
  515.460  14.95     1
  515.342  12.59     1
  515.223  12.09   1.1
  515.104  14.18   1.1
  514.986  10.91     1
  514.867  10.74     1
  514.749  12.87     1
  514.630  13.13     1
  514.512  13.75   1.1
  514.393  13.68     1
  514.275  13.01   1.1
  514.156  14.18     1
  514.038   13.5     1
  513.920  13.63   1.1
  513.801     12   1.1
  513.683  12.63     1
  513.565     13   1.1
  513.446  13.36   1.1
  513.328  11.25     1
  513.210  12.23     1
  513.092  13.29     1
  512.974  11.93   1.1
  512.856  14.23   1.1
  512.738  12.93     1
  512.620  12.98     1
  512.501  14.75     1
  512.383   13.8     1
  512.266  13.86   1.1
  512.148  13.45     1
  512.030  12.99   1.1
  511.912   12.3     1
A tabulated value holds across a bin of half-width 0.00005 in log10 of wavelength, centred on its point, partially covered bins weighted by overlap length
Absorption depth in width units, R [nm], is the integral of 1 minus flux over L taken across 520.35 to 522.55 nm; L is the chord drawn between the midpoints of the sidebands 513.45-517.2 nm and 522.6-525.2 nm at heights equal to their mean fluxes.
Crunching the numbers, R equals -0.18 nm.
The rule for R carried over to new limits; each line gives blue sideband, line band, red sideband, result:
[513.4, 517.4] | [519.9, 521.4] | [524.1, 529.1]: 0.007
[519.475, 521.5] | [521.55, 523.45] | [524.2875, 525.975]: -0.034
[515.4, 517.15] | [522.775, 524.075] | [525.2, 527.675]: 0.215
